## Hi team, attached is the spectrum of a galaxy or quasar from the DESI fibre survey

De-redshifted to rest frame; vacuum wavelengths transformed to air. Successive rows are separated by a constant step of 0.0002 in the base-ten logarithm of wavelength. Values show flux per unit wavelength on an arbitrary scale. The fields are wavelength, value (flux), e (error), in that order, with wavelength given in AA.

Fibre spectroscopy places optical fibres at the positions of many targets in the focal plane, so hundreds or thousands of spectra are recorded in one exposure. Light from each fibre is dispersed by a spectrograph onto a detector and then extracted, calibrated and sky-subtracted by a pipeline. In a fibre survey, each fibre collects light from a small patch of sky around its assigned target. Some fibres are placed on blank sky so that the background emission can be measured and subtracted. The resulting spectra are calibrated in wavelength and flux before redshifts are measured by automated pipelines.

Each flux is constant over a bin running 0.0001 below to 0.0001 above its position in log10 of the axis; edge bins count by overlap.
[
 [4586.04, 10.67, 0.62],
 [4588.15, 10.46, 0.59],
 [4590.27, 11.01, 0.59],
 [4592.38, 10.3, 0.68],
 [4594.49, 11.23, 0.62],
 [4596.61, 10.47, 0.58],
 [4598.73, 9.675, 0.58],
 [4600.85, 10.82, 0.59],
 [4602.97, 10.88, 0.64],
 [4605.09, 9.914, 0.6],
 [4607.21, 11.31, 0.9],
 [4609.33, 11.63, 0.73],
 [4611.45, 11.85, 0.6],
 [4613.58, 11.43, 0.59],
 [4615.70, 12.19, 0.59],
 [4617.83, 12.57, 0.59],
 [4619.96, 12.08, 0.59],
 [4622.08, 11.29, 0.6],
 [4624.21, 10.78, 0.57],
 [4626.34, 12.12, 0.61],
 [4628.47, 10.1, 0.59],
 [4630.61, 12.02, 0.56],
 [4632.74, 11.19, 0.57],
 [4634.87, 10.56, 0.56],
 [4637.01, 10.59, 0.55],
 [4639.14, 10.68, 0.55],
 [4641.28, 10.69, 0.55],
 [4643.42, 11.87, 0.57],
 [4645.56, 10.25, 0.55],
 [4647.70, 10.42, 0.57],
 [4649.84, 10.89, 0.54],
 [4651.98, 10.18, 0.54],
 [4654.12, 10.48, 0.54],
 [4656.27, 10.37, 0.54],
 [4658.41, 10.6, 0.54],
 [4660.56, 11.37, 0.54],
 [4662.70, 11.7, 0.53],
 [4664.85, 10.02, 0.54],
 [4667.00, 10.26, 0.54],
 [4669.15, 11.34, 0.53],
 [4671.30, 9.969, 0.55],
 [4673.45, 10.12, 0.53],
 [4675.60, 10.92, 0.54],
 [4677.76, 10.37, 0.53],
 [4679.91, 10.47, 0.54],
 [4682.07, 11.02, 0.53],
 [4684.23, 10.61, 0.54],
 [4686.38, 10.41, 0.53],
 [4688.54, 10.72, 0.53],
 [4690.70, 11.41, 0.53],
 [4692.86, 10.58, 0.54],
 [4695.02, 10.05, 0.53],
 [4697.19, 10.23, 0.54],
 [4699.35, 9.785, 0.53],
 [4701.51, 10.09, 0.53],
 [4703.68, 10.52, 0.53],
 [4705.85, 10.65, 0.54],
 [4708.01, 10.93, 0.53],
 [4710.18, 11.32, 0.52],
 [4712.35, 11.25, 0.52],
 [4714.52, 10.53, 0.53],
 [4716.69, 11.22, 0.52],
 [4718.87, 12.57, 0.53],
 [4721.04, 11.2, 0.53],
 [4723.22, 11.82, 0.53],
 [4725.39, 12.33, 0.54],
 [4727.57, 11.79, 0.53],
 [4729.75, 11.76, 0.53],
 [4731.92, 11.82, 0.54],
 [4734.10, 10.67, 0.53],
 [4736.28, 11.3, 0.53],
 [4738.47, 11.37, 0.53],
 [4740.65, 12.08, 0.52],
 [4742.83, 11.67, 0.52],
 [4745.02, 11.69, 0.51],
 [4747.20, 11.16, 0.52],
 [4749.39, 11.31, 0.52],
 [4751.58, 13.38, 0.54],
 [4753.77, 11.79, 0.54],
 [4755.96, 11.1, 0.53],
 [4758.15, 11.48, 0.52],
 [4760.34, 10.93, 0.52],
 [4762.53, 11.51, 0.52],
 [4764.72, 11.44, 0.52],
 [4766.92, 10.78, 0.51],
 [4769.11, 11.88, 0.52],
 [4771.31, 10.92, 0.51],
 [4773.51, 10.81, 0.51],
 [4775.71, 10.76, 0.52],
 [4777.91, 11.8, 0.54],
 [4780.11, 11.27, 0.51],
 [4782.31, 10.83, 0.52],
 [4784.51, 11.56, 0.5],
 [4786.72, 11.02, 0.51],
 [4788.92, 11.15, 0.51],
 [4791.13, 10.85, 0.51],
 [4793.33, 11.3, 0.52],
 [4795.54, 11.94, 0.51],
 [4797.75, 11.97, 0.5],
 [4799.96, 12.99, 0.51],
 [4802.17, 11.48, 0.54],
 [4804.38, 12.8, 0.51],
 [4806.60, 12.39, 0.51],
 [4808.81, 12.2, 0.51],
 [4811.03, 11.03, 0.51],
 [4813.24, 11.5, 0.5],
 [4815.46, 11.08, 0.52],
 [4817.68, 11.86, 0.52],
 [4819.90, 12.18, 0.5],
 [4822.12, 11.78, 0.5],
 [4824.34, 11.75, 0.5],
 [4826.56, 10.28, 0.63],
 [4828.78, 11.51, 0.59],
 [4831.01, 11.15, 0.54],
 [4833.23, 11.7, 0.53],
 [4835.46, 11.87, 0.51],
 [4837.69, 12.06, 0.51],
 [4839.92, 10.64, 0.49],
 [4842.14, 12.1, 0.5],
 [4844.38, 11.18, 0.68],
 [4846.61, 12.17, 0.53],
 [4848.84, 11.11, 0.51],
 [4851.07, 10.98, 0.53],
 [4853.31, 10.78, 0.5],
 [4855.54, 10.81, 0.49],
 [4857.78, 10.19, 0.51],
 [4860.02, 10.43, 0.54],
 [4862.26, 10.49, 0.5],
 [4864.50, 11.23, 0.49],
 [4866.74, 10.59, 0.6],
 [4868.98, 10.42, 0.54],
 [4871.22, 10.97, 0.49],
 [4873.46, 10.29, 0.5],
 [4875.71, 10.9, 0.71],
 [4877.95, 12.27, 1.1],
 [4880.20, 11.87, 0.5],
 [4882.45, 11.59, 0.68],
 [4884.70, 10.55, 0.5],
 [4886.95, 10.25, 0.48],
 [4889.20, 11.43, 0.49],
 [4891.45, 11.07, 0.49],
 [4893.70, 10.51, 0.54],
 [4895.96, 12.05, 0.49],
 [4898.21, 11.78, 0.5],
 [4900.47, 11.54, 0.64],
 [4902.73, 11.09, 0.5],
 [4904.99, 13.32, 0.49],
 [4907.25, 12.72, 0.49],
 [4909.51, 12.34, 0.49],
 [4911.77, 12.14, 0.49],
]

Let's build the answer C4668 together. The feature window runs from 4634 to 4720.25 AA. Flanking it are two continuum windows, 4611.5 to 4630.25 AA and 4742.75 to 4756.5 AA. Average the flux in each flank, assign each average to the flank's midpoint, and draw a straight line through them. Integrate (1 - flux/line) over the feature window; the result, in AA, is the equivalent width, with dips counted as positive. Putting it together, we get 7.1 AA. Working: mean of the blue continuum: 11.6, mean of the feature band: 10.7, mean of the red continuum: 11.8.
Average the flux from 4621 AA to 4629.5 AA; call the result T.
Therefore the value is 11.1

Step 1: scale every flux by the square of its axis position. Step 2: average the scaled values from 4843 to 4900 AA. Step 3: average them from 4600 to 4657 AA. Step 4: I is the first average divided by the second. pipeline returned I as 1.10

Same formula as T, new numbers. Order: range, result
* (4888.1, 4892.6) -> 11.3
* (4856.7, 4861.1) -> 10.3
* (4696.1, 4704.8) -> 10.2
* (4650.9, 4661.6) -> 10.6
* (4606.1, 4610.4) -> 11.5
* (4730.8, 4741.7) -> 11.5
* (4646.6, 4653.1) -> 10.5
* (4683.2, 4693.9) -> 10.8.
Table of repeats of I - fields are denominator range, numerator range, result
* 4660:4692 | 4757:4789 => 1.09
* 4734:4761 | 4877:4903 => 1.04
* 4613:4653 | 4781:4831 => 1.12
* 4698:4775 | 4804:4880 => 1.04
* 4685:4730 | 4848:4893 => 1.06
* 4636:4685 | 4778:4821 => 1.16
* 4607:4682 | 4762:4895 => 1.11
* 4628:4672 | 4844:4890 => 1.12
